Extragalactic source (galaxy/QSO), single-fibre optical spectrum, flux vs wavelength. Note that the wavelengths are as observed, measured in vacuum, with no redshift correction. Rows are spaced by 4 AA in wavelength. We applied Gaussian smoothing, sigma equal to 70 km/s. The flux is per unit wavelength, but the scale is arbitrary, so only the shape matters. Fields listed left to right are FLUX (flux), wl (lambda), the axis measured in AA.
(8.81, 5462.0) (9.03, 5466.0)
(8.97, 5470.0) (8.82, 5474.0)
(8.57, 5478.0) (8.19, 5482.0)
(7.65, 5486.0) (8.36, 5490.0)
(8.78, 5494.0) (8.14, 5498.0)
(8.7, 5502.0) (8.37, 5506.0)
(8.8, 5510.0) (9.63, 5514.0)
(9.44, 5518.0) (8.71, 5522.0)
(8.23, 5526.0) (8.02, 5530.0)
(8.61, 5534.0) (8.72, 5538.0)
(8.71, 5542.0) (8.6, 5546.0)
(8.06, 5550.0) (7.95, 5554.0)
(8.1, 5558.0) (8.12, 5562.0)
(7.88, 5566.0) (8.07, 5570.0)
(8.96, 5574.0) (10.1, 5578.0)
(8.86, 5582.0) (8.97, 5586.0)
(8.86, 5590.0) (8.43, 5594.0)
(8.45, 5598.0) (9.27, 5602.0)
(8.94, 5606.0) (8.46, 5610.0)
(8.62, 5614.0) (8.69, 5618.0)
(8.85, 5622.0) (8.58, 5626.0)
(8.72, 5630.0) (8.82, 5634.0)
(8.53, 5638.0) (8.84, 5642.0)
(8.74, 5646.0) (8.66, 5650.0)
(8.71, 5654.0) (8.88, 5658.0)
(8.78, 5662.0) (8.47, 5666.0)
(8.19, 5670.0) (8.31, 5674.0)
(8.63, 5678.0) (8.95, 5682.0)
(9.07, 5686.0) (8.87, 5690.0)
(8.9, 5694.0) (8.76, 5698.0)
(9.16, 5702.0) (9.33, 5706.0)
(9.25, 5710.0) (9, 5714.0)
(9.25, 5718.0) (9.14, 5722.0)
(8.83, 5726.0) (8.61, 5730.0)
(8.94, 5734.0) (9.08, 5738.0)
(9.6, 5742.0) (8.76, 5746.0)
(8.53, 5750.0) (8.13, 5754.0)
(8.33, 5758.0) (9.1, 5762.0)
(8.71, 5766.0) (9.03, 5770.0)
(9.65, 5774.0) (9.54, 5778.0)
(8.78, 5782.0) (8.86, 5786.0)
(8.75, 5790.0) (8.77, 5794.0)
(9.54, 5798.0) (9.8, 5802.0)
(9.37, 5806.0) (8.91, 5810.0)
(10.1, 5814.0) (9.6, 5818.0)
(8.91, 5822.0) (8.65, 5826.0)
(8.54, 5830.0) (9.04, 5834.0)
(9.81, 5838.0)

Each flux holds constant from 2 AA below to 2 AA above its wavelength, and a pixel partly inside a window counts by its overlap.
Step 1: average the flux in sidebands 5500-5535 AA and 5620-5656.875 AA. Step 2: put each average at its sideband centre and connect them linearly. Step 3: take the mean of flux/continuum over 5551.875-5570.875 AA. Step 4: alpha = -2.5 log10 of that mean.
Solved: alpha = 0.09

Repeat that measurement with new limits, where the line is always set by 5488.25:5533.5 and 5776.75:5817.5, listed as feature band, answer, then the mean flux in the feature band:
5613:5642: 0.02 mag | 8.7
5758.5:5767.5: 0.04 mag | 8.82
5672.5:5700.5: 0.03 mag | 8.8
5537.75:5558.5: 0.05 mag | 8.34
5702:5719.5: -0.02 mag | 9.2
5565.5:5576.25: 0.05 mag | 8.4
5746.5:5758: 0.10 mag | 8.39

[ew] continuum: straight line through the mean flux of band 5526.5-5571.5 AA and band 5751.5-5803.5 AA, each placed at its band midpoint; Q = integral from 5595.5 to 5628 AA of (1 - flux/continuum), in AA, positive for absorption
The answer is -1.0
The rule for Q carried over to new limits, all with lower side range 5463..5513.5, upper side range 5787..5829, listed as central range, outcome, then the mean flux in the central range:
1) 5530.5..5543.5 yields 0.1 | 8.6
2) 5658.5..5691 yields 1.0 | 8.66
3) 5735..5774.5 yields 1.1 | 8.86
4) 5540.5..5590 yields 1.0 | 8.54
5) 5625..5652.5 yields 0.5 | 8.7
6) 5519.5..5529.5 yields 0.2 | 8.45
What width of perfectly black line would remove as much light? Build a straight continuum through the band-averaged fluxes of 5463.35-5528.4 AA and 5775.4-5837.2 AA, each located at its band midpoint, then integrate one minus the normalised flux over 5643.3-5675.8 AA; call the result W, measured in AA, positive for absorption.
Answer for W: 1.2 AA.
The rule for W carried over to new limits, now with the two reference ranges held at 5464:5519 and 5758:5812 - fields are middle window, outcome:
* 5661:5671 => 0.50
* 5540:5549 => 0.16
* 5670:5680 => 0.59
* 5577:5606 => -0.45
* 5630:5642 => 0.23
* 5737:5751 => 0.04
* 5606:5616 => 0.25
